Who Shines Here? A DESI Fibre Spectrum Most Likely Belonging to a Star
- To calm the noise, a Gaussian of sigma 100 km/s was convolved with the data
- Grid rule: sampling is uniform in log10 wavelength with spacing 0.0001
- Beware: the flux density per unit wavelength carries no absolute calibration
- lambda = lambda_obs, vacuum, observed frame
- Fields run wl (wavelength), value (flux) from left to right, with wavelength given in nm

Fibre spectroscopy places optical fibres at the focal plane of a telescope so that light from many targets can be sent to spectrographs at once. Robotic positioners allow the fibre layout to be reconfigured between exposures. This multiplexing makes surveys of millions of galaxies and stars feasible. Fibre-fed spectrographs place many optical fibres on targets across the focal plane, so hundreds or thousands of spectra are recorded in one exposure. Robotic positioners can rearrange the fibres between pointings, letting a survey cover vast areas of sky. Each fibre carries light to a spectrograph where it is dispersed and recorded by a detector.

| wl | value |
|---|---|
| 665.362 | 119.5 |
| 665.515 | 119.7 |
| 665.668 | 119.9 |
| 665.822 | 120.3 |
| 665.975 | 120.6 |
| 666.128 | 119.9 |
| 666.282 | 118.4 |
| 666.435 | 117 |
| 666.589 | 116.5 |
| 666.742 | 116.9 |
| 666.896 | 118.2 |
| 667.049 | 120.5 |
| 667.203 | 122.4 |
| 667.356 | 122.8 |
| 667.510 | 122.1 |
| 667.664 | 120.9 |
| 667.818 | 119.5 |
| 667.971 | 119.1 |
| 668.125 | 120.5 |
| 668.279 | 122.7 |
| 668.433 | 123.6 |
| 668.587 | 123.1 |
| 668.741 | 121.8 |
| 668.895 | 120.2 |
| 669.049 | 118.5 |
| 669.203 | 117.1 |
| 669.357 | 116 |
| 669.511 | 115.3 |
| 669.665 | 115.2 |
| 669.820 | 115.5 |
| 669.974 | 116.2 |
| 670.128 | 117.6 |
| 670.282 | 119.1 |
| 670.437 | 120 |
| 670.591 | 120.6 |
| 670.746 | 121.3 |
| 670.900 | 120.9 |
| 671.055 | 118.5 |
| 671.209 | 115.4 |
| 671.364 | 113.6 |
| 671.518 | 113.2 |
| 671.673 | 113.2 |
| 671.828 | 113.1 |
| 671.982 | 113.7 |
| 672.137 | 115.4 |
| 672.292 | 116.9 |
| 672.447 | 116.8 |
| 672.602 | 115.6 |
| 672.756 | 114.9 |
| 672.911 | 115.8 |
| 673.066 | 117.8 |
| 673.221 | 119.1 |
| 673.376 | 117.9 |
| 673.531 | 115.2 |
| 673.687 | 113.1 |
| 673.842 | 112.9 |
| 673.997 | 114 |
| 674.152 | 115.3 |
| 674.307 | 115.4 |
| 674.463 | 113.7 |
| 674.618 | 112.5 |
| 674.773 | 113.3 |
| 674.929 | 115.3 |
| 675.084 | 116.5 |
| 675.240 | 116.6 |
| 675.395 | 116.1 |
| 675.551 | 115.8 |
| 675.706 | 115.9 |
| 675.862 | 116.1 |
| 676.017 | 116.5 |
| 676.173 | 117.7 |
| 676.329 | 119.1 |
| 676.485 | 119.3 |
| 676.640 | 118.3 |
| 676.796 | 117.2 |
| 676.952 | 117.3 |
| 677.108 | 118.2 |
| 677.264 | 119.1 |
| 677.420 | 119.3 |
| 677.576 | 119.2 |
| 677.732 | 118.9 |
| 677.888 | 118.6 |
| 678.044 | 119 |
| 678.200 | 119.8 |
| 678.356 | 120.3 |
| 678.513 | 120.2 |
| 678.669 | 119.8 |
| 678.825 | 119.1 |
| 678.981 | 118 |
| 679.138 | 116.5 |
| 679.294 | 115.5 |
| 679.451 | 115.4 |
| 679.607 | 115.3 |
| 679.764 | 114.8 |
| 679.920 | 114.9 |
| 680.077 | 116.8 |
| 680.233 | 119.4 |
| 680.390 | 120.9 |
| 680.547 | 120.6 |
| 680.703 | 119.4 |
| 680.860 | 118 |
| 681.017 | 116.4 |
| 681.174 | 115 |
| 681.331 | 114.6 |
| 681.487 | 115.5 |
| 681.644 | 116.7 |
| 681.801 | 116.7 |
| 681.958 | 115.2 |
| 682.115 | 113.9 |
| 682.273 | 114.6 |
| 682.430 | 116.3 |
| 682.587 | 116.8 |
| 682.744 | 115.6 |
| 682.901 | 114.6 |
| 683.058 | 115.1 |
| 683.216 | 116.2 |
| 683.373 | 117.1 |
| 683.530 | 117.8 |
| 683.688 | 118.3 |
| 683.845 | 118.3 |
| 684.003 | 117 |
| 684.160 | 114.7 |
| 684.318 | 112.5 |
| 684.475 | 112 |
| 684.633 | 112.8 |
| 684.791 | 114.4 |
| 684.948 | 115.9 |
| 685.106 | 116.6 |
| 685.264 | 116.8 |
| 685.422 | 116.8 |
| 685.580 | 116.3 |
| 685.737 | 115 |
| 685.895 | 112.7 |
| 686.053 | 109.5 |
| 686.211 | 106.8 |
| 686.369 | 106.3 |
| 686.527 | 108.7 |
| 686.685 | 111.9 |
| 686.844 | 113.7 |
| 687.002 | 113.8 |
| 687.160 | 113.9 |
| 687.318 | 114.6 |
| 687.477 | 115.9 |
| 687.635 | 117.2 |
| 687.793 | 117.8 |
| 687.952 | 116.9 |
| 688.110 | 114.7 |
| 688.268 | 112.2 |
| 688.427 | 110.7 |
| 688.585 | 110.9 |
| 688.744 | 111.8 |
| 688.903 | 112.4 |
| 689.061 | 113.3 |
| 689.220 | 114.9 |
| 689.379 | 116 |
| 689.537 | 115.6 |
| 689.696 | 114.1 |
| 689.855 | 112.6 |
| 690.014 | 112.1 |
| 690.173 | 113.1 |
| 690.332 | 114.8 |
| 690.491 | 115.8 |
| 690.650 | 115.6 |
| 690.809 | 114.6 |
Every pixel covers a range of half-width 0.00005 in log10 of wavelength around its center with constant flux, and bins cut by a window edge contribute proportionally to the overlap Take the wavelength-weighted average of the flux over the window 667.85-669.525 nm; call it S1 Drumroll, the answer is 120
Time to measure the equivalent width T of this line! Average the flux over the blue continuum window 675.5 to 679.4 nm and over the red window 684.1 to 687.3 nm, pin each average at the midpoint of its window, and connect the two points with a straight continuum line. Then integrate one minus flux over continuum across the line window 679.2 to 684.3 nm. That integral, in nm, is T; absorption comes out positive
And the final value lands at -0.04 nm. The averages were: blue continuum 118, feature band 116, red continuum 113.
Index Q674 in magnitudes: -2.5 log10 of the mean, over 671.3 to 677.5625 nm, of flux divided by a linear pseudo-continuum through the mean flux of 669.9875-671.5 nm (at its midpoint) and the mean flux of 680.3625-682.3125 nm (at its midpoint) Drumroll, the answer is 0.02 mag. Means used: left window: 118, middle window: 116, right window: 117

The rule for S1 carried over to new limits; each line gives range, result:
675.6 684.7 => 117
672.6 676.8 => 116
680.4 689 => 115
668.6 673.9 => 117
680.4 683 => 116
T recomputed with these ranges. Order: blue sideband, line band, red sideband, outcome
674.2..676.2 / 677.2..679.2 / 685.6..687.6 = -0.079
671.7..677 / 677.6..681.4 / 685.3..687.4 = -0.115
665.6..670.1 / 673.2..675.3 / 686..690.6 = 0.044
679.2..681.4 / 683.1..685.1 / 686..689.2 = -0.015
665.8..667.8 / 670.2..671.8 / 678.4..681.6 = 0.020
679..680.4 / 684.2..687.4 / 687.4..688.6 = 0.060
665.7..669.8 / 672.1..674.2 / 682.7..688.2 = 0.039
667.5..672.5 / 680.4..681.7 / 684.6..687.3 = -0.030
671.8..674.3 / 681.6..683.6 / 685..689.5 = -0.029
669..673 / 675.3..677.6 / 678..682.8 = -0.015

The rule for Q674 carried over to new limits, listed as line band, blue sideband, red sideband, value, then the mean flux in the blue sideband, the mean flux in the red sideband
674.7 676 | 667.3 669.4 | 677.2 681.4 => 0.03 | 121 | 118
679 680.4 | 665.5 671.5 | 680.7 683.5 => 0.00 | 119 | 116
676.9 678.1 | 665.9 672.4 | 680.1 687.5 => -0.02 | 118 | 115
